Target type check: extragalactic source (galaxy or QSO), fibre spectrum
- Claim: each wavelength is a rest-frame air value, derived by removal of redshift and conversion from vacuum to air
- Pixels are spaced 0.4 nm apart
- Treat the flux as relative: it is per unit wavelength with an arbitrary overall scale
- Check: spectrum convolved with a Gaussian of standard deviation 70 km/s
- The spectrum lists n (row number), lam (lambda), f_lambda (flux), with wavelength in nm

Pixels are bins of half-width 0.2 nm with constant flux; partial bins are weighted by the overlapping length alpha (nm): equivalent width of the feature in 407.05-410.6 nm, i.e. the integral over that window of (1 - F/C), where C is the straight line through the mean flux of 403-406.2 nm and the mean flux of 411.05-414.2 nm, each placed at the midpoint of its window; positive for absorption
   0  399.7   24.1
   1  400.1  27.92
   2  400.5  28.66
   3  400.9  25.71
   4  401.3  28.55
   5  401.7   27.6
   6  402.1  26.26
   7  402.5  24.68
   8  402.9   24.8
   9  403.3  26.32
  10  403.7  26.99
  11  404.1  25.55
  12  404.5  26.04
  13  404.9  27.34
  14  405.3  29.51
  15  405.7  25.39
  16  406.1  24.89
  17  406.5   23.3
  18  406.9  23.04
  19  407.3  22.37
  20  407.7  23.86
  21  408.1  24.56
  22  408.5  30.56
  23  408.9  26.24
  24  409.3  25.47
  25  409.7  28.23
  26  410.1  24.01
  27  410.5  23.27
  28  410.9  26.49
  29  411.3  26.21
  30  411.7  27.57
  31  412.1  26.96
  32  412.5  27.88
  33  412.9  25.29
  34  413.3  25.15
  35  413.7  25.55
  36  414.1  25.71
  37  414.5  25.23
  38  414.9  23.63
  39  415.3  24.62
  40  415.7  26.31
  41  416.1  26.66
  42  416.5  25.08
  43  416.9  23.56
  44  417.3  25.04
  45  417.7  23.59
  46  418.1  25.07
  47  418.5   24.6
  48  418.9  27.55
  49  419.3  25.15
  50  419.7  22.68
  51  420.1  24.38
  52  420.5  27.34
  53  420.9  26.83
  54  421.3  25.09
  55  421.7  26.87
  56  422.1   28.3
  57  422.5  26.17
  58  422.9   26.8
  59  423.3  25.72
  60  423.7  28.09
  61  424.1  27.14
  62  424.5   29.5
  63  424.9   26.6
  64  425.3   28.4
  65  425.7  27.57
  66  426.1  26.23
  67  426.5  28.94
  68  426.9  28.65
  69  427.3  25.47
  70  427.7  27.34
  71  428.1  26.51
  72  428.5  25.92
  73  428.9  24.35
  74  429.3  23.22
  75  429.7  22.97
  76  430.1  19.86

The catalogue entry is 0.13 nm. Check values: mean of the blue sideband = 26.5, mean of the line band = 25.4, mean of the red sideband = 26.3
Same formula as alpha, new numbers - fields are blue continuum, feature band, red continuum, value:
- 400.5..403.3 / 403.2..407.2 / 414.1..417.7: 0.06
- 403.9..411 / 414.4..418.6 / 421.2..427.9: 0.25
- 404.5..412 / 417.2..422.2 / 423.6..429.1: 0.21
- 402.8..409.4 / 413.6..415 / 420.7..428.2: 0.07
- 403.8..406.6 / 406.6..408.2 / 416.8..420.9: 0.16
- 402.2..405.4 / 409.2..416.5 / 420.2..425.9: 0.25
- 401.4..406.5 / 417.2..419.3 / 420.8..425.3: 0.13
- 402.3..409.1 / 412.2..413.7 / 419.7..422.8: -0.01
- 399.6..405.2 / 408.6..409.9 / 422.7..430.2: -0.02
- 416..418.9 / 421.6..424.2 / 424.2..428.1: -0.04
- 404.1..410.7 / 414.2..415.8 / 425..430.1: 0.05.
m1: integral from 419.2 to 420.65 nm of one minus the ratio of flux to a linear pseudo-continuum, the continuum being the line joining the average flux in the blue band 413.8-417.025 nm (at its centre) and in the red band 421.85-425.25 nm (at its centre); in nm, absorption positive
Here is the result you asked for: 0.087 nm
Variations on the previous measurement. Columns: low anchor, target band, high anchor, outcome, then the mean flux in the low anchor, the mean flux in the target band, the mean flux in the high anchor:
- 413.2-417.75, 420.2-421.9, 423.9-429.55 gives -0.032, 25.1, 26.4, 26.8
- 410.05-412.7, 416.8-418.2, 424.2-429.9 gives 0.107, 26.2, 24.3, 26.6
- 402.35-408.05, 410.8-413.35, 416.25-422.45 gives -0.124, 25.3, 26.6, 25.4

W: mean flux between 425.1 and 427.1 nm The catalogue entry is 28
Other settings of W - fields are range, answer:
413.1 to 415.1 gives 25.1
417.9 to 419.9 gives 25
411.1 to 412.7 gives 27.2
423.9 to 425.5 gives 27.9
